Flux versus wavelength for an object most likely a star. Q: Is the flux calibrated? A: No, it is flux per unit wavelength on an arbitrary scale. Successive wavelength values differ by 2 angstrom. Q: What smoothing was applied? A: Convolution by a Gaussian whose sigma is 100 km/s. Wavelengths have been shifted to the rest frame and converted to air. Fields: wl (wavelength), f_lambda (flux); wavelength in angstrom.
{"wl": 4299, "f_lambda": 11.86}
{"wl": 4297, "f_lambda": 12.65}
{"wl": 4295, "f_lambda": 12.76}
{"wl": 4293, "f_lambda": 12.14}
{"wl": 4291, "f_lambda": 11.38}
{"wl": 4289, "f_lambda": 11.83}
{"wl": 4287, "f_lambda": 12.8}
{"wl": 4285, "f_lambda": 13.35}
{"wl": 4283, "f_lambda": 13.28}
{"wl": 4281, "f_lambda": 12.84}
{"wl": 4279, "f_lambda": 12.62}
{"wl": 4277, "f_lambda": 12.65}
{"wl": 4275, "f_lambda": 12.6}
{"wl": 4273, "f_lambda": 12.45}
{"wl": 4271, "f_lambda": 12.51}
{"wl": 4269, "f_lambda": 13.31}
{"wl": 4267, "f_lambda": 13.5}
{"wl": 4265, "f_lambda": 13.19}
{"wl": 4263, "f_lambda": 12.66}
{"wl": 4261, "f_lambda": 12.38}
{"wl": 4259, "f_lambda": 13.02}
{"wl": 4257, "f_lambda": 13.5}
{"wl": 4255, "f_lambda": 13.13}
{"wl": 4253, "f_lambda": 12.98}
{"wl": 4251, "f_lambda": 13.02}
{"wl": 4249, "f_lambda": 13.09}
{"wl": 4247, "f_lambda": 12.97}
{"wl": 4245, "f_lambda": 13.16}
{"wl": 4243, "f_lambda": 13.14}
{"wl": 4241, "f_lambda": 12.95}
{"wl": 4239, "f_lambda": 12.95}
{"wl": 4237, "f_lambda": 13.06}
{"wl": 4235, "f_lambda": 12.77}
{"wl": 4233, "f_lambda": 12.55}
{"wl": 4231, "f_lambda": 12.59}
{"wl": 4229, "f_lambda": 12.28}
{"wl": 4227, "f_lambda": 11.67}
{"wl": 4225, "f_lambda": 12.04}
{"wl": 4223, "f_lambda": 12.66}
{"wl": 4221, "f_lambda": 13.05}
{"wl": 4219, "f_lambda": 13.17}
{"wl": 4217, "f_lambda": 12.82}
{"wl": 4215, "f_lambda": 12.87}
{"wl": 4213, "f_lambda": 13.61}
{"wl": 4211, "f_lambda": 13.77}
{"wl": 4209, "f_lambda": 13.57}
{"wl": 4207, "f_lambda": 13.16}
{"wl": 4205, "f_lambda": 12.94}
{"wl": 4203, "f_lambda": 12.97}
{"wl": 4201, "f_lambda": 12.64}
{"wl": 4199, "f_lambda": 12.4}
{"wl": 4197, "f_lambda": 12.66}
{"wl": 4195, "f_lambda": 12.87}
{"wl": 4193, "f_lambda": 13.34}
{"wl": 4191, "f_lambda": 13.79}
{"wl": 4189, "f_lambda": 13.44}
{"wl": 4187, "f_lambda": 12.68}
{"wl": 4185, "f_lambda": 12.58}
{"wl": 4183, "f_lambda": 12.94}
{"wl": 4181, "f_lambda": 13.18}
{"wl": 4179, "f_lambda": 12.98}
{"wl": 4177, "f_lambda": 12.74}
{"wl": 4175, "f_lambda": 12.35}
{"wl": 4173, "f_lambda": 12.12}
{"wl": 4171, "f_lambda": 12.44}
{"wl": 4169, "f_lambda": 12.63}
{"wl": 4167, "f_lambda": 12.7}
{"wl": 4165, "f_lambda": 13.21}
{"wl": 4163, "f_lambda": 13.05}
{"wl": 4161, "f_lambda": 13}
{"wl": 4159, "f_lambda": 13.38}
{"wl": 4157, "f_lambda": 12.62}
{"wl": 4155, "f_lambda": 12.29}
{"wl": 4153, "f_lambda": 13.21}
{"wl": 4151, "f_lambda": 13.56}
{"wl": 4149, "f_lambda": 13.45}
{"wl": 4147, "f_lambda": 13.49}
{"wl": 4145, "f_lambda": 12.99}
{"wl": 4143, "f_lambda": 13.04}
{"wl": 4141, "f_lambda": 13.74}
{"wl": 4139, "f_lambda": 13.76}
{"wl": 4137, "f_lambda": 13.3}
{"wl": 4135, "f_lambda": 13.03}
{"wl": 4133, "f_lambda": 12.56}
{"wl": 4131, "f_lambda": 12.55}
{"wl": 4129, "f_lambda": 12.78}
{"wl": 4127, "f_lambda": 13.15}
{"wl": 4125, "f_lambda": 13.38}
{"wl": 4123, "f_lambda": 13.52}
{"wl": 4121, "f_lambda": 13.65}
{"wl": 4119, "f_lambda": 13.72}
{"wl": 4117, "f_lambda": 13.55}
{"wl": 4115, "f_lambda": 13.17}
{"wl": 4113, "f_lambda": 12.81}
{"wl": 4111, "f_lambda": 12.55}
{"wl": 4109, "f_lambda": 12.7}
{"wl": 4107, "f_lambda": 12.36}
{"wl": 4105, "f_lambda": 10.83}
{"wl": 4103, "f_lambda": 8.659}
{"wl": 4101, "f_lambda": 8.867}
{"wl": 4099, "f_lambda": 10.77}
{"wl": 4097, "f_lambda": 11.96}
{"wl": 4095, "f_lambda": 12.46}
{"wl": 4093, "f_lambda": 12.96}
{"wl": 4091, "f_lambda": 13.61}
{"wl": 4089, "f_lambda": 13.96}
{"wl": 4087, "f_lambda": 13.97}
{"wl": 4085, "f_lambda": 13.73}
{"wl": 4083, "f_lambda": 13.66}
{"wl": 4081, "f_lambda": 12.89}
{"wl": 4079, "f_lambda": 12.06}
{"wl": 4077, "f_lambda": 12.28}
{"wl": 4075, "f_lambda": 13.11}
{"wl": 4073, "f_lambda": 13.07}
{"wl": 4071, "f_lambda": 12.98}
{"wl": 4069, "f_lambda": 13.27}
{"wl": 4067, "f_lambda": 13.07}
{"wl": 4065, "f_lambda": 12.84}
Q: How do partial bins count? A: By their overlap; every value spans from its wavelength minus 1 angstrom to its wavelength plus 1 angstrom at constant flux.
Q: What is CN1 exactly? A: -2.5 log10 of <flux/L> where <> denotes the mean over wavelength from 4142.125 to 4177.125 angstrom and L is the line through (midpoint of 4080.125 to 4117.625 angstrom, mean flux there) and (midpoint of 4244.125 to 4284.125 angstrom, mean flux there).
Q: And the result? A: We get -0.03 mag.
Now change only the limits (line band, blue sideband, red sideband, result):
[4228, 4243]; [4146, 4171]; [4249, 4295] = 0.01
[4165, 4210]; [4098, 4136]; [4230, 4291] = -0.02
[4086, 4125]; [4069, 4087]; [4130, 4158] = 0.05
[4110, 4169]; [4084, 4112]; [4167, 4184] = -0.06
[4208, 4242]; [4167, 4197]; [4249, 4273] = 0.01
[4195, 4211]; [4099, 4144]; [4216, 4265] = -0.02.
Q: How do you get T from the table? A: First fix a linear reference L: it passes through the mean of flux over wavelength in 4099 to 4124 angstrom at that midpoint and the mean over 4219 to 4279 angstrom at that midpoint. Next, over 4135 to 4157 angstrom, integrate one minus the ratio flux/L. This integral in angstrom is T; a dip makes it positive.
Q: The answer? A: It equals -1.7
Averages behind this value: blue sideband 12.1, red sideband 12.8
